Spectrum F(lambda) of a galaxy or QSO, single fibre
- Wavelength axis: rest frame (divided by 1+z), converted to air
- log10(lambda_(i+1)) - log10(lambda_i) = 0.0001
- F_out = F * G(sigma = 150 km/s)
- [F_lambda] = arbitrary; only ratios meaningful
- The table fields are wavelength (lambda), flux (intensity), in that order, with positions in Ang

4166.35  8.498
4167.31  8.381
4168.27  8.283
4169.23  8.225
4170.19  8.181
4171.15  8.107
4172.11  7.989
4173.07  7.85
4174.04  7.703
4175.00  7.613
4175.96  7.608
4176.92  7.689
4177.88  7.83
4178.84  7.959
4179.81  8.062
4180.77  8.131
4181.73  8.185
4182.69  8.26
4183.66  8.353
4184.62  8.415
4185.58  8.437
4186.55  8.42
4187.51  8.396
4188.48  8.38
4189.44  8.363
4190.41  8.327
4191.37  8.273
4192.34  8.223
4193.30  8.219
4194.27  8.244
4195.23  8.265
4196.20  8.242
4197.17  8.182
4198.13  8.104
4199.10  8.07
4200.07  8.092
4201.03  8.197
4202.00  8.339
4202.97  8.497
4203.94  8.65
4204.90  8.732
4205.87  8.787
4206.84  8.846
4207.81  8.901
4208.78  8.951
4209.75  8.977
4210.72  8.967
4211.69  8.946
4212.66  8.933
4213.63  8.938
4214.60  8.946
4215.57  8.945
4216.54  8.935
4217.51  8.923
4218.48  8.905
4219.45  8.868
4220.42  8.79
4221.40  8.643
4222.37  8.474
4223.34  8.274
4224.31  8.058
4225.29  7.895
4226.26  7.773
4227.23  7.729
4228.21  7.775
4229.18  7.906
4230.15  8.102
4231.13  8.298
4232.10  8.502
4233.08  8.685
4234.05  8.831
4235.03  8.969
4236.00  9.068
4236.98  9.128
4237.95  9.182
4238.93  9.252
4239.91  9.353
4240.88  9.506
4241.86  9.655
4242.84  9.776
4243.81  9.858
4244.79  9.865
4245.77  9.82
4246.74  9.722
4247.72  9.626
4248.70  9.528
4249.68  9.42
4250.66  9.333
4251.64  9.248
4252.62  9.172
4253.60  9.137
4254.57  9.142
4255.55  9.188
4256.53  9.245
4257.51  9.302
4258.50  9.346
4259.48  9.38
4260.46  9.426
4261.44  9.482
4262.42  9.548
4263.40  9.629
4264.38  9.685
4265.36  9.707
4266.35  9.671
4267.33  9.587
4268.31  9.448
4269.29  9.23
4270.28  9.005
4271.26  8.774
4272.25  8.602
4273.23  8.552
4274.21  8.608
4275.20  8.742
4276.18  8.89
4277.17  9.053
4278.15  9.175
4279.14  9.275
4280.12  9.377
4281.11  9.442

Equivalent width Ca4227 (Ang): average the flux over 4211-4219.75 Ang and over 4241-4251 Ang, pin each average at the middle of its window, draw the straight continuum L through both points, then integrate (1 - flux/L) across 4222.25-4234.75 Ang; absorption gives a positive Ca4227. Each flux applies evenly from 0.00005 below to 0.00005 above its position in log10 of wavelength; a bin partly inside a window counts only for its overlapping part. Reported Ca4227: 1.4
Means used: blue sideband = 8.93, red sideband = 9.66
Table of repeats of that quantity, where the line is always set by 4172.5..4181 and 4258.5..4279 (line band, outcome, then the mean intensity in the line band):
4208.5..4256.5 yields -1.5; 8.94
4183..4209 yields -0.9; 8.4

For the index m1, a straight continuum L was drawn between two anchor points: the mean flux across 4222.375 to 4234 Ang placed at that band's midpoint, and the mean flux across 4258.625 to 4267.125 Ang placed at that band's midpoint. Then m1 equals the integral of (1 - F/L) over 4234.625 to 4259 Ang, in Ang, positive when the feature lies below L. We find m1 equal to -1.4 Ang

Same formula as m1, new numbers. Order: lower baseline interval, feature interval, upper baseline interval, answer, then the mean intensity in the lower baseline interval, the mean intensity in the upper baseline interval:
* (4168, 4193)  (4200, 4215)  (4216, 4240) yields -0.67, 8.12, 8.56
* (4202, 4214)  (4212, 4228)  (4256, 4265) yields 0.73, 8.82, 9.45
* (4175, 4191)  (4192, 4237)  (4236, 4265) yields 1.20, 8.16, 9.44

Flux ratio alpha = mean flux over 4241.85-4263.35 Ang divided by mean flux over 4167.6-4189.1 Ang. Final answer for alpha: 1.2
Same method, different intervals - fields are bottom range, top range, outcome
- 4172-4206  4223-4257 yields 1.10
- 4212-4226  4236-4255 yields 1.09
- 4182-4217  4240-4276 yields 1.10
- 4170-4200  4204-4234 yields 1.06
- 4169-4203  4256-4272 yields 1.15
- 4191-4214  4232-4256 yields 1.10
